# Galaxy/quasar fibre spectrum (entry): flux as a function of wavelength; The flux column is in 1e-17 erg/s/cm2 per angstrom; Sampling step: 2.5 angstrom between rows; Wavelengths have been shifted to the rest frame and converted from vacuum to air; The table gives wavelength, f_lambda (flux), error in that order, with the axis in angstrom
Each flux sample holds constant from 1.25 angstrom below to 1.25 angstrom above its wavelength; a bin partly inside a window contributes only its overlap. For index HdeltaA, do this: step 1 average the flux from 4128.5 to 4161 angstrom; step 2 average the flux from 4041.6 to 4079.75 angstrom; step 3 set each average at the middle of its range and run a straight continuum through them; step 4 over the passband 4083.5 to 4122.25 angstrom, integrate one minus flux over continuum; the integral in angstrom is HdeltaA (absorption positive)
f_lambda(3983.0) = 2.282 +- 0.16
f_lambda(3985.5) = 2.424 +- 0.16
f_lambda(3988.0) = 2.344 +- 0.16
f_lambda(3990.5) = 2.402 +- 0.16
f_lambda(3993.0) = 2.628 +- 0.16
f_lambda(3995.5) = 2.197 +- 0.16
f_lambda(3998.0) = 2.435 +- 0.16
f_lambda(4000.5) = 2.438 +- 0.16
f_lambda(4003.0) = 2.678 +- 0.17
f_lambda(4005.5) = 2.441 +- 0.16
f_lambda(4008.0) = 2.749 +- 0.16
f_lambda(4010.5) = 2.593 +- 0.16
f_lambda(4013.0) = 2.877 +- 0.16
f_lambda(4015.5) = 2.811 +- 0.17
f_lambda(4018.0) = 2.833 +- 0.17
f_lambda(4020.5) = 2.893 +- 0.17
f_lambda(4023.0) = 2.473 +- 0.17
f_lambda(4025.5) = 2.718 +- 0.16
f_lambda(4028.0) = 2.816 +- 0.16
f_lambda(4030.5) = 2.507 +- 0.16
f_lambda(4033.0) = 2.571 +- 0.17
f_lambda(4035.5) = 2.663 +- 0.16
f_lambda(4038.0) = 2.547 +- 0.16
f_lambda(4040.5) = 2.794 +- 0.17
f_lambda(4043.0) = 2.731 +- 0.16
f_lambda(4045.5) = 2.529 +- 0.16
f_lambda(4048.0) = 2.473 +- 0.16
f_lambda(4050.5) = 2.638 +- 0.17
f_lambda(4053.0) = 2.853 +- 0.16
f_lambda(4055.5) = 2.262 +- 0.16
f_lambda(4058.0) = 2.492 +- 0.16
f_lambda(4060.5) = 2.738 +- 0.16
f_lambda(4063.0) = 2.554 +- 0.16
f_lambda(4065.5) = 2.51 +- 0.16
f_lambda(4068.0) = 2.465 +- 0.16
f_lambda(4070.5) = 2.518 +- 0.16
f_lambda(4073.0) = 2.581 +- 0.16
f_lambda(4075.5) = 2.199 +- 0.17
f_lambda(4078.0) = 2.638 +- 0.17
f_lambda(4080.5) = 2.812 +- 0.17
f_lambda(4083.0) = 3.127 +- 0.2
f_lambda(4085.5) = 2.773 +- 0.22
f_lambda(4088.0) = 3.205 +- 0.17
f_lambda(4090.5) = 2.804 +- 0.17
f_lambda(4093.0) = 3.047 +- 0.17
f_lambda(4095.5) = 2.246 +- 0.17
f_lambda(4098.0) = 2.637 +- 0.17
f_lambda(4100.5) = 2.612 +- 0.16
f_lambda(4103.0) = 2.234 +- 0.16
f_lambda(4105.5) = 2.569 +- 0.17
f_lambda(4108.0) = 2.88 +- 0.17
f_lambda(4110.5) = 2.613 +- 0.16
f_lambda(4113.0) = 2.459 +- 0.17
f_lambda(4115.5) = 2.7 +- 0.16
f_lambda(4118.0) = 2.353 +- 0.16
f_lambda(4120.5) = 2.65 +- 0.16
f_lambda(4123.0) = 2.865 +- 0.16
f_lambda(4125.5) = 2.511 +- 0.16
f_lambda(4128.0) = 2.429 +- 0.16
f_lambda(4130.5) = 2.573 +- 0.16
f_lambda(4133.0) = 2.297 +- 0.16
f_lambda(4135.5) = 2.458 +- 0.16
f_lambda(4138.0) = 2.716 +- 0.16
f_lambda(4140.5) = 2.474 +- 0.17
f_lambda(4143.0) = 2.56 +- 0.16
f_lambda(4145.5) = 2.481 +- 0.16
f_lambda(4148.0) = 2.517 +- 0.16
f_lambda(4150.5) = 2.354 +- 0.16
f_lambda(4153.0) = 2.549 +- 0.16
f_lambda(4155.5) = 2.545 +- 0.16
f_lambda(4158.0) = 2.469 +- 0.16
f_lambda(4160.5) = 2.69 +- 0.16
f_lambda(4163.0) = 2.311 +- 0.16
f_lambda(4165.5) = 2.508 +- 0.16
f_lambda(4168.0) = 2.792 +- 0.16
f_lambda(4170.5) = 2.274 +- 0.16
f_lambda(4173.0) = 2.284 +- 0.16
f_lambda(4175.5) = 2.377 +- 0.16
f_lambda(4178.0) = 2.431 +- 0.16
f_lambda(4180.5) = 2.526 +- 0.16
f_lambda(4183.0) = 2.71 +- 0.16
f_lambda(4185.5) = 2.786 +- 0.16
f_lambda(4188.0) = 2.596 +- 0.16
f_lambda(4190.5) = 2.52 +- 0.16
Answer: -2.1 angstrom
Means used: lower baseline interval 2.55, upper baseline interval 2.51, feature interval 2.66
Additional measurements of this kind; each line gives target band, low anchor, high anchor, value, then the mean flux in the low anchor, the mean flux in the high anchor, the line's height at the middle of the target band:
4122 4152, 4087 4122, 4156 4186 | 0.7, 2.64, 2.51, 2.58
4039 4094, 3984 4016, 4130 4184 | -3.3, 2.53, 2.49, 2.52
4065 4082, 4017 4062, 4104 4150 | 0.4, 2.64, 2.56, 2.61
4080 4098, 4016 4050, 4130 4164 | -1.8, 2.66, 2.5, 2.58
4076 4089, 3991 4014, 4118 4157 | -1.7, 2.55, 2.53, 2.54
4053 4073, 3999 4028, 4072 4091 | 1.6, 2.69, 2.77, 2.75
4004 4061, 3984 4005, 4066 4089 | -2.2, 2.44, 2.69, 2.56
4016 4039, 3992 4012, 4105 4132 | -1.2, 2.52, 2.6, 2.54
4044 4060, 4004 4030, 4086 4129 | 0.8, 2.71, 2.64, 2.69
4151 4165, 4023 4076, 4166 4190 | 0.2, 2.58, 2.53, 2.54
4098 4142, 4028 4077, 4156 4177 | -0.8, 2.57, 2.47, 2.51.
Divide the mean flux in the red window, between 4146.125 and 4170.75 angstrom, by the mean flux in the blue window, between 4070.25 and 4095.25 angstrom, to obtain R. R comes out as 0.91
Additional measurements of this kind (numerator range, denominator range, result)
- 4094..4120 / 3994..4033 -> 0.97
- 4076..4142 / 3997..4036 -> 0.99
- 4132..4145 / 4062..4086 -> 0.96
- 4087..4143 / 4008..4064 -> 0.98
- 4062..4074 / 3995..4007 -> 1.03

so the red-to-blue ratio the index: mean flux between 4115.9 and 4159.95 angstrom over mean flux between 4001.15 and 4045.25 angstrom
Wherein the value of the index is 0.9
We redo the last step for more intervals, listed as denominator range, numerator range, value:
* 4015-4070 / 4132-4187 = 0.95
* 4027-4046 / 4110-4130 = 0.97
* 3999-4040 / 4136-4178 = 0.94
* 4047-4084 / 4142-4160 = 0.97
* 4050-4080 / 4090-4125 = 1.03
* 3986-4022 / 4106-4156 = 0.98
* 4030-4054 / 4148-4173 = 0.95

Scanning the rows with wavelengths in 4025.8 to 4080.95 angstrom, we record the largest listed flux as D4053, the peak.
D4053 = 2.853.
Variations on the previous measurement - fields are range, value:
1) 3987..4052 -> 2.893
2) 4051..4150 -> 3.205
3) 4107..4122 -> 2.88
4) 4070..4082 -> 2.812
